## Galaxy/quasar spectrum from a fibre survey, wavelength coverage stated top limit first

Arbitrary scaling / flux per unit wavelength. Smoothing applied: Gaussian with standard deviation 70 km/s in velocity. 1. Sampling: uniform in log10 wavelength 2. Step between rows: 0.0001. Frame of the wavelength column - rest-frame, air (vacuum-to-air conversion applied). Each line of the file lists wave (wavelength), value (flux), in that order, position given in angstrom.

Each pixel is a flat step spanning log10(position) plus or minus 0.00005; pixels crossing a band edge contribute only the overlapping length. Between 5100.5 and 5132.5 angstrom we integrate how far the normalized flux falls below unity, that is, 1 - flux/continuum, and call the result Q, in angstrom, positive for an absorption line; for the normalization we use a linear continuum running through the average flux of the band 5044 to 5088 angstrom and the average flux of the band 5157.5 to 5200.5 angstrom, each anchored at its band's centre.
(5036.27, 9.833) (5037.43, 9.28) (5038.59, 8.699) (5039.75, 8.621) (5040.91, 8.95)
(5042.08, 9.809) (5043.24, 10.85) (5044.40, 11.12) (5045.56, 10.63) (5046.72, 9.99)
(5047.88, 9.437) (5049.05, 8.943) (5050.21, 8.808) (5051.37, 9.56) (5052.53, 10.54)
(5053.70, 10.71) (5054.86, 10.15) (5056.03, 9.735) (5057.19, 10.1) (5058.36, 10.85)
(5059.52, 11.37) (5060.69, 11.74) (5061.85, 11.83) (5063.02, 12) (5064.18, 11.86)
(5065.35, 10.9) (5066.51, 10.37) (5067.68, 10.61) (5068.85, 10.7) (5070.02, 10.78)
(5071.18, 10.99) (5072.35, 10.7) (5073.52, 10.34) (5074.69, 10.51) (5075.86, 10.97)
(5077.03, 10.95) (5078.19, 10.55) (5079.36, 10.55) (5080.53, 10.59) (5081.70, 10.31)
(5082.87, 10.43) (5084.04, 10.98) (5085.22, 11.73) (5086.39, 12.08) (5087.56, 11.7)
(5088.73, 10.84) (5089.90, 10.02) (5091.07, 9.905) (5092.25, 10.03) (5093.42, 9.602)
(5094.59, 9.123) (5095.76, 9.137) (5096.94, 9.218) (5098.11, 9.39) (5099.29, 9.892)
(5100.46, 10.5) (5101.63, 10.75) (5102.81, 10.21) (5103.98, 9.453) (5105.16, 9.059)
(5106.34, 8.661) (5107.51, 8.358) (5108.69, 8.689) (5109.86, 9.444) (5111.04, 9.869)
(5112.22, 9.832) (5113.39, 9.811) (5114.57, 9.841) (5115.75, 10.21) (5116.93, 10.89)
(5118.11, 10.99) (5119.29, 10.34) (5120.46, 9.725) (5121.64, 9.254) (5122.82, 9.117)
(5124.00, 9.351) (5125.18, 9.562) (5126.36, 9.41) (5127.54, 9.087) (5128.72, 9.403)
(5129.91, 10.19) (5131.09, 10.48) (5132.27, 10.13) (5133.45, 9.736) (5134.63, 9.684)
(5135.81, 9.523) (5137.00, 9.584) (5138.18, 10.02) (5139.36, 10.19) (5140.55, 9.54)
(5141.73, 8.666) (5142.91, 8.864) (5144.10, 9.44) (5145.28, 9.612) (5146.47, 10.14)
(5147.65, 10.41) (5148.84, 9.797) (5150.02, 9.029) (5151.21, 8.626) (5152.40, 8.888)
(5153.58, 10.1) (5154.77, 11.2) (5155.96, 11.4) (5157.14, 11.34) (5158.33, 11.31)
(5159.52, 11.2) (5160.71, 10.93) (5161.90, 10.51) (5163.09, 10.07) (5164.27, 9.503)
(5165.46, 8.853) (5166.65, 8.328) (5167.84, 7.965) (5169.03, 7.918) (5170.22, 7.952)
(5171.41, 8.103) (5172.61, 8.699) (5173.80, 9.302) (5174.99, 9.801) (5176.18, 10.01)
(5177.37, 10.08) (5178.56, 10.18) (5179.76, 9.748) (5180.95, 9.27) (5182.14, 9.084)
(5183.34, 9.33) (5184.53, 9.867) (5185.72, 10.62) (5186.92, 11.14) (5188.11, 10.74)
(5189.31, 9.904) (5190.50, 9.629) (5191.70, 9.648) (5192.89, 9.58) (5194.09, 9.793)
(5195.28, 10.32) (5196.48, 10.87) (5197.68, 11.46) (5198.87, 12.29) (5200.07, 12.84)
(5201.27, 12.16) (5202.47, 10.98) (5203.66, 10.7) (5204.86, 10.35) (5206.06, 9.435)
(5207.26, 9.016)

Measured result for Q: 1.9 angstrom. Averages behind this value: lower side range 10.7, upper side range 9.91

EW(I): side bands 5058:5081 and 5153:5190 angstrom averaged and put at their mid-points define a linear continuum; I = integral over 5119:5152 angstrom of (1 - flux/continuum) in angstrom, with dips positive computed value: 2.03 angstrom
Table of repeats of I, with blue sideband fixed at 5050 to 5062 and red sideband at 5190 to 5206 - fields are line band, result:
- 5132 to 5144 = 1.2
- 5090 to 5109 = 1.9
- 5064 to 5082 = -0.3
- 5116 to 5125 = 0.6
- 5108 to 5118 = 0.7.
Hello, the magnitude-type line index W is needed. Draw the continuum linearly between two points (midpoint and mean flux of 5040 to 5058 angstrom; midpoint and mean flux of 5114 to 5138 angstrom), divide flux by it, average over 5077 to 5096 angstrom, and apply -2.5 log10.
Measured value -0.07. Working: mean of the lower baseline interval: 9.94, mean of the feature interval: 10.5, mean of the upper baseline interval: 9.83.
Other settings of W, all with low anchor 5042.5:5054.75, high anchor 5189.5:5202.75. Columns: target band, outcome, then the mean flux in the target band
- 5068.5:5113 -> 0.01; 10.2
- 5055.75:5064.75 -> -0.11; 11.2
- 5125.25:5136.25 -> 0.08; 9.73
